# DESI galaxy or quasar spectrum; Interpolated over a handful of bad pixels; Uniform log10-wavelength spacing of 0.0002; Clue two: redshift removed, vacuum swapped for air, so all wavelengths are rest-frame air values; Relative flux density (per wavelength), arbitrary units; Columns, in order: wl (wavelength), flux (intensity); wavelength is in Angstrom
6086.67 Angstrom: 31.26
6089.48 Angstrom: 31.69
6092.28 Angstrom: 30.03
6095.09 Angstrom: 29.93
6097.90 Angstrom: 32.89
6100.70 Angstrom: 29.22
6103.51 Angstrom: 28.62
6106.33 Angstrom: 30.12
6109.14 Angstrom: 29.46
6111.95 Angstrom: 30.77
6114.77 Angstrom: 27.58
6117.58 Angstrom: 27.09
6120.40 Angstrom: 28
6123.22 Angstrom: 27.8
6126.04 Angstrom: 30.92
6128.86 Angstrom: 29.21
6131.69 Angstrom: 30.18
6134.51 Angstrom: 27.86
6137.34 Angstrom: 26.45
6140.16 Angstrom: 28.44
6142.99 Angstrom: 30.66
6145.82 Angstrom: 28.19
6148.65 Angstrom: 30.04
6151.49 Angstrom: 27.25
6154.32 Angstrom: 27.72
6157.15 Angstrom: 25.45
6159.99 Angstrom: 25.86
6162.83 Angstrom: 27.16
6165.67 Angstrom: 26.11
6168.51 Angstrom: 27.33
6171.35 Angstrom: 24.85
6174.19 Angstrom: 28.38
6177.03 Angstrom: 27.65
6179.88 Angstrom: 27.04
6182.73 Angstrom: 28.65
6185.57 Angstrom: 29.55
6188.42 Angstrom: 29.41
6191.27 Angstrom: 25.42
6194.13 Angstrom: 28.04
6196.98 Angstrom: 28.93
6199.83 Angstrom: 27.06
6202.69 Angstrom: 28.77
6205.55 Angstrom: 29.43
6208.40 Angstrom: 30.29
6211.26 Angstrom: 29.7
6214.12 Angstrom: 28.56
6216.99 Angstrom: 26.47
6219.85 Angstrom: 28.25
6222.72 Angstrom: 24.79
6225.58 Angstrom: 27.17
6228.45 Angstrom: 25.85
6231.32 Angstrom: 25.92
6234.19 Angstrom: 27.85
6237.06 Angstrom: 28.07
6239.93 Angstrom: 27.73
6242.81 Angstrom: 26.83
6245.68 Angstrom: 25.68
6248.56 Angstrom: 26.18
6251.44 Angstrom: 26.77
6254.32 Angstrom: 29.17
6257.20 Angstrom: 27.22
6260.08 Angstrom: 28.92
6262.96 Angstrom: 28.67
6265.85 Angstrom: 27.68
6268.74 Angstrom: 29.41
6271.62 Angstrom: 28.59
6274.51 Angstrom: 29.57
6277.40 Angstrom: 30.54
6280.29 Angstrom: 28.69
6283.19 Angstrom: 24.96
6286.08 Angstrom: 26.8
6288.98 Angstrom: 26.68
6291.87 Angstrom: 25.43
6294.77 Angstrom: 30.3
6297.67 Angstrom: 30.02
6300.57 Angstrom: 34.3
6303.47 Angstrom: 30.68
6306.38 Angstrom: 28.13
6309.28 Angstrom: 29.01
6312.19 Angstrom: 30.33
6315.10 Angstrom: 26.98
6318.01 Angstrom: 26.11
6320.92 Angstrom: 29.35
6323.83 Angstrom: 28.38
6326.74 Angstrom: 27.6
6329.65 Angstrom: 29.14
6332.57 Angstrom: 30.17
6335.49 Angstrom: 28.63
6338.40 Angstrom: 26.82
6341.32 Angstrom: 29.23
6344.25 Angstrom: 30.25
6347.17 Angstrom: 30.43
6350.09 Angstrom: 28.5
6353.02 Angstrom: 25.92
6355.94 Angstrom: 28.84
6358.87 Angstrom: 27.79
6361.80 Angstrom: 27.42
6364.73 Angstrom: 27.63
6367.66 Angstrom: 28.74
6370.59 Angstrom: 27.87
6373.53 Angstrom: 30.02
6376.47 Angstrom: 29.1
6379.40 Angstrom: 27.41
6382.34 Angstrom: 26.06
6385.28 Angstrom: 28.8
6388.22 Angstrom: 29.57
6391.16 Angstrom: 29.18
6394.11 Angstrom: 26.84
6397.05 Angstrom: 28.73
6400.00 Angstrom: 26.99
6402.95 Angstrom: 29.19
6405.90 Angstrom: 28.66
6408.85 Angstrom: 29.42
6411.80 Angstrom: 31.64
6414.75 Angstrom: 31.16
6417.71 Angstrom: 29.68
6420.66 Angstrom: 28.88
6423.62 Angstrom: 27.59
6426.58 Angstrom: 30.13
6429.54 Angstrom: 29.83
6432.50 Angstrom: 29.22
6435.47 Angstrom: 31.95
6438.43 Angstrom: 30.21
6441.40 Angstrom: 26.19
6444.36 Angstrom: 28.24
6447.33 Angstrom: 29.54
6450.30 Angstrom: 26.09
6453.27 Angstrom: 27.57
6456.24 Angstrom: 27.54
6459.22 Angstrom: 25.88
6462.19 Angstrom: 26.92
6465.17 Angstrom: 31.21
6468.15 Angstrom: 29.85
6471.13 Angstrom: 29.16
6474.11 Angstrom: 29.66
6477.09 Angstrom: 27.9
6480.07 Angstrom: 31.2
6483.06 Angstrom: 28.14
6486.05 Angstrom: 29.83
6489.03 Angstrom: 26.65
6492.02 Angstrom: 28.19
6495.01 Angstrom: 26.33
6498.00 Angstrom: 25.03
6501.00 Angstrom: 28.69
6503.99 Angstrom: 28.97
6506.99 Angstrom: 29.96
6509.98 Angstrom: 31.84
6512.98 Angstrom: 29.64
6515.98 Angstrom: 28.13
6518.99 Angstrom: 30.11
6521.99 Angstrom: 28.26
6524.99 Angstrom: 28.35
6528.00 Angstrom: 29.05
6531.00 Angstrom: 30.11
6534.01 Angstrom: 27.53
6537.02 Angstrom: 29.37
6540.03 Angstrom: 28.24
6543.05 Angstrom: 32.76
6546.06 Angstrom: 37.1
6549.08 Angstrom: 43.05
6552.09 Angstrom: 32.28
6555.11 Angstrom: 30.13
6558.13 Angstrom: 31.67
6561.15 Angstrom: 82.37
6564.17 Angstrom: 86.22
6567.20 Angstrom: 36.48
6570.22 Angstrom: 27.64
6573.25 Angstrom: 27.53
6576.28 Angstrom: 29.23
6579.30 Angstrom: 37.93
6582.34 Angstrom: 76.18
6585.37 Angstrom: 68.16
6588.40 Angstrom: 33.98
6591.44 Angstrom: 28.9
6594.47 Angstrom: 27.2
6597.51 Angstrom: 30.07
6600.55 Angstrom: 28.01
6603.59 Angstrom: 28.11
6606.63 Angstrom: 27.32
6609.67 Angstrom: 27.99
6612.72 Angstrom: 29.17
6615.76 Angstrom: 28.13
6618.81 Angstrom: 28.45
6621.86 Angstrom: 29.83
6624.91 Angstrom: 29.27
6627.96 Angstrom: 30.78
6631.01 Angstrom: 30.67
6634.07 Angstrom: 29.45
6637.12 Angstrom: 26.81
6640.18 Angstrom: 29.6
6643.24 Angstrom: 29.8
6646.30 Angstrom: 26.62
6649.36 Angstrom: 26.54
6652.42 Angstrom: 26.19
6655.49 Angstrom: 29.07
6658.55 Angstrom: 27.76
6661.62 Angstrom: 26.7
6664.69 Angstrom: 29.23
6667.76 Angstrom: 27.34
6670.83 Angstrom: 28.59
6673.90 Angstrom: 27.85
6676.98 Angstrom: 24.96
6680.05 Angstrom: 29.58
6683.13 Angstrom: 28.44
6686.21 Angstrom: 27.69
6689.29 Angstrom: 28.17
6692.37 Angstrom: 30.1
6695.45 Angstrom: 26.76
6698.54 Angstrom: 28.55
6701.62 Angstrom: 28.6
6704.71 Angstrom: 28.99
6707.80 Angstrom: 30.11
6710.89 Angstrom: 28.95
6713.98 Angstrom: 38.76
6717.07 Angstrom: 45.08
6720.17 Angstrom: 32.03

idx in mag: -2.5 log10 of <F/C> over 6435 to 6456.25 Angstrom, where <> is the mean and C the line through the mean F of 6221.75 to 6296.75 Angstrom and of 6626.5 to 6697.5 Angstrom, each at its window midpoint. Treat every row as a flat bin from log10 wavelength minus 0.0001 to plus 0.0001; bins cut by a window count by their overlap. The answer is -0.018 mag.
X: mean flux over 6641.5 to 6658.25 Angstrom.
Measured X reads 27.7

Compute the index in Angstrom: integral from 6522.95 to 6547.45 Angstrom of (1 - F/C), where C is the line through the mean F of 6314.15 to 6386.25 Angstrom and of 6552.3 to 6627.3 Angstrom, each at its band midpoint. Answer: 3.7 Angstrom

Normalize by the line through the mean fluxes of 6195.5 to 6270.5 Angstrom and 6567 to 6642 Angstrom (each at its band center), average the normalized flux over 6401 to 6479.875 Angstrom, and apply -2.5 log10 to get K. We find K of 0.061 mag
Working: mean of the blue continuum 27.8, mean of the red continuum 33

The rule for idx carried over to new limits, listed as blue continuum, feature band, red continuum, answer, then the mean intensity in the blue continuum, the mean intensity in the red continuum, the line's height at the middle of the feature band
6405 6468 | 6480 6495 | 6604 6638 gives 0.023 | 29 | 28.9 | 28.9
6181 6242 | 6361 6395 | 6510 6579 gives 0.127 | 27.9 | 35.7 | 31.8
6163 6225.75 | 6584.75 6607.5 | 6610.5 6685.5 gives -0.161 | 27.8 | 28.4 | 28.3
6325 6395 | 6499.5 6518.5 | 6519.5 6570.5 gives 0.213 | 28.4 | 37.8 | 36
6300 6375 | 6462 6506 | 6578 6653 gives 0.081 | 28.7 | 32.7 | 30.8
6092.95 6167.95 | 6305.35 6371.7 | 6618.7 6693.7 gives 0.003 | 28.6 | 28.4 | 28.5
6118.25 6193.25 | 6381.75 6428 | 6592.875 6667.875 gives -0.030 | 27.9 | 28.4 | 28.2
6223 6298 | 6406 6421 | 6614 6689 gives -0.083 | 27.6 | 28.3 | 27.9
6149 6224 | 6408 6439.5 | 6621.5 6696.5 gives -0.075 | 27.7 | 28.3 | 28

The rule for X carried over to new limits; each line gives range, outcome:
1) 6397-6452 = 29.1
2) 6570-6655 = 32.1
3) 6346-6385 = 28.1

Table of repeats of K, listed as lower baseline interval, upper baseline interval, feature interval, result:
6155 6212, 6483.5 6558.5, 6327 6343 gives 0.001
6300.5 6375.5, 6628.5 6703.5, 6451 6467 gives 0.027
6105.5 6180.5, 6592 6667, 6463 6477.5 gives -0.046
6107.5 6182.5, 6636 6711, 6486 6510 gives -0.001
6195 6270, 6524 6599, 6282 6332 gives 0.065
